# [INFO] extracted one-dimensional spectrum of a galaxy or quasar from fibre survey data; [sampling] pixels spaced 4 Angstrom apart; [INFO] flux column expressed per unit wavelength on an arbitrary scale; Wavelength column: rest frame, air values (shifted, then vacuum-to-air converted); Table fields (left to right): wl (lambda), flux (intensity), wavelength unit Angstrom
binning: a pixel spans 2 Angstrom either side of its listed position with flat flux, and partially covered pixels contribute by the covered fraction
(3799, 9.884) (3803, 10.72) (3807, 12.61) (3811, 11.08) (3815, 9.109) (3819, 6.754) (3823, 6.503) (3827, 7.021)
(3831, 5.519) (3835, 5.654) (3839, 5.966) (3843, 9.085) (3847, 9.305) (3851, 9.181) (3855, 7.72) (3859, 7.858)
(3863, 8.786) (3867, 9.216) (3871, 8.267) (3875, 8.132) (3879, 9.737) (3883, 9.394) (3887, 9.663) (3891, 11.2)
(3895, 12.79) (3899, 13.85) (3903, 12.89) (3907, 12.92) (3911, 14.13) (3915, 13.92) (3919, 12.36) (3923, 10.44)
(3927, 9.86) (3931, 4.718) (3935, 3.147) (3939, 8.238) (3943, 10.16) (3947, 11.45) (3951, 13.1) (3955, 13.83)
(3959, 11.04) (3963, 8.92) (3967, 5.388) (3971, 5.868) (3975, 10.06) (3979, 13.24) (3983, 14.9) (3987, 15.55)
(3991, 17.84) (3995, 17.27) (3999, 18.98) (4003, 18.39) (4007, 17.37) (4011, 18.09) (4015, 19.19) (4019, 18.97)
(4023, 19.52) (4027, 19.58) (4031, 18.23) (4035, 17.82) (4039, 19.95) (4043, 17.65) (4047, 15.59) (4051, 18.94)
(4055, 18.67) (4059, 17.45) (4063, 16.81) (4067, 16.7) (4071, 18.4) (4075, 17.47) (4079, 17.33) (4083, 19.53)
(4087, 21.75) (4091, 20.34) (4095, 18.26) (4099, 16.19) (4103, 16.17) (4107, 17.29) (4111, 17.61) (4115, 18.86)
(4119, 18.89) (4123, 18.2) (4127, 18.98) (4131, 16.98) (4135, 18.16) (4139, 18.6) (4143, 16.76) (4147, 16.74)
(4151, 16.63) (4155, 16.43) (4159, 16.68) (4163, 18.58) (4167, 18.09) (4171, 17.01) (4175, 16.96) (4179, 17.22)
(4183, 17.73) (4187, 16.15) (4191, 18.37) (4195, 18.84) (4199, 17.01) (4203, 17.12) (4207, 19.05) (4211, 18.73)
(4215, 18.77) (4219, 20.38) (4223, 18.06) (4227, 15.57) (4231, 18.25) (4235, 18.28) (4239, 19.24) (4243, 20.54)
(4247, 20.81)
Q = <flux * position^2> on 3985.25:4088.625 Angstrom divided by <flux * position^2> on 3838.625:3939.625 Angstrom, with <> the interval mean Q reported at 2.0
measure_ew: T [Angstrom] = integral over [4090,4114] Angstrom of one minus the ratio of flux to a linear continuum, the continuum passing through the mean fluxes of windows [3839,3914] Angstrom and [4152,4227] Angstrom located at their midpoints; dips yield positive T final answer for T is -2.99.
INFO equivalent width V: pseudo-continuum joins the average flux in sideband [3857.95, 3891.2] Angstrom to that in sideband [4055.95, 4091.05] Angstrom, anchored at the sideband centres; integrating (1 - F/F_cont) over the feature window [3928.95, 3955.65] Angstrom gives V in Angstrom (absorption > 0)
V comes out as 7.2 Angstrom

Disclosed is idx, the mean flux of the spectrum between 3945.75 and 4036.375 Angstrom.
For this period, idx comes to 15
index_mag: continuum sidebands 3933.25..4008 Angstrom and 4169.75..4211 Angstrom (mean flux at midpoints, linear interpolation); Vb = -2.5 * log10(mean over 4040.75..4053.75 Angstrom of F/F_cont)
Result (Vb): -0.23 mag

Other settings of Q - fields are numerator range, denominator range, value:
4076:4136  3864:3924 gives 1.81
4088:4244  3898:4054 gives 1.40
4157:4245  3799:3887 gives 2.53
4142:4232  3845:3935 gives 2.01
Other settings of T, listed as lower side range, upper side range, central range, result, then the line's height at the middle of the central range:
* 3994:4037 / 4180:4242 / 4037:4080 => 1.6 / 18.4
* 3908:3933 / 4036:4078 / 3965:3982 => 5.8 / 13.6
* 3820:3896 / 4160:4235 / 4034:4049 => -4.7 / 13.5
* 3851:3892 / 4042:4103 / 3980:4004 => -4.2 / 14.4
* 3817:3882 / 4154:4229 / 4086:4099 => -4.0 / 14.9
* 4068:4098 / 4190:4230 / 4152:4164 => 0.9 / 18.5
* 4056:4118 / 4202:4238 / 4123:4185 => 2.4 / 18.2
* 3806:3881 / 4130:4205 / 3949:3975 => 4.1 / 11.6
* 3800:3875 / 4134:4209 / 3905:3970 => 5.0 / 11.1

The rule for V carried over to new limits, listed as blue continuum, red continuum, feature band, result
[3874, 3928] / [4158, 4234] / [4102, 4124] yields -2.5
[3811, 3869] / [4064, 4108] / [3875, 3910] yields -4.8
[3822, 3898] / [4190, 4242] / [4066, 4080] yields -3.0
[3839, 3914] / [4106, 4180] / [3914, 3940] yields 6.1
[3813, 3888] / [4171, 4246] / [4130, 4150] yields -1.5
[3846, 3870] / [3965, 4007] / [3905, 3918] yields -3.2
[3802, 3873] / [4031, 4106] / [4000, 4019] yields -3.4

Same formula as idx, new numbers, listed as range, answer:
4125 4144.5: 17.9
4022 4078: 18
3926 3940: 6.13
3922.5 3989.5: 10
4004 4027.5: 18.7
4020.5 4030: 19.4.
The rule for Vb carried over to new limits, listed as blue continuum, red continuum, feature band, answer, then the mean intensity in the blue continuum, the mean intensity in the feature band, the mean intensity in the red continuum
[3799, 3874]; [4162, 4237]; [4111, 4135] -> -0.153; 8.39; 18.3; 17.9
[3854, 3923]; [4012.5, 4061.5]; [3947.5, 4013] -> 0.147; 10.8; 13.7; 18.4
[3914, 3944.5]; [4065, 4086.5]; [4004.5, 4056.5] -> -0.206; 8.93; 18.4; 18.2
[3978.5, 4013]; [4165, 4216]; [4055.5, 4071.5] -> -0.006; 17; 17.4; 17.8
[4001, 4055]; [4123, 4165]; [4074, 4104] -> -0.033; 18.4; 18.5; 17.5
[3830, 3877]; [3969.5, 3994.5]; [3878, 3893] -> -0.083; 7.94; 10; 13.3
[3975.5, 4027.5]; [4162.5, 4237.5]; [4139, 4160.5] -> 0.058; 17.3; 16.8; 17.9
